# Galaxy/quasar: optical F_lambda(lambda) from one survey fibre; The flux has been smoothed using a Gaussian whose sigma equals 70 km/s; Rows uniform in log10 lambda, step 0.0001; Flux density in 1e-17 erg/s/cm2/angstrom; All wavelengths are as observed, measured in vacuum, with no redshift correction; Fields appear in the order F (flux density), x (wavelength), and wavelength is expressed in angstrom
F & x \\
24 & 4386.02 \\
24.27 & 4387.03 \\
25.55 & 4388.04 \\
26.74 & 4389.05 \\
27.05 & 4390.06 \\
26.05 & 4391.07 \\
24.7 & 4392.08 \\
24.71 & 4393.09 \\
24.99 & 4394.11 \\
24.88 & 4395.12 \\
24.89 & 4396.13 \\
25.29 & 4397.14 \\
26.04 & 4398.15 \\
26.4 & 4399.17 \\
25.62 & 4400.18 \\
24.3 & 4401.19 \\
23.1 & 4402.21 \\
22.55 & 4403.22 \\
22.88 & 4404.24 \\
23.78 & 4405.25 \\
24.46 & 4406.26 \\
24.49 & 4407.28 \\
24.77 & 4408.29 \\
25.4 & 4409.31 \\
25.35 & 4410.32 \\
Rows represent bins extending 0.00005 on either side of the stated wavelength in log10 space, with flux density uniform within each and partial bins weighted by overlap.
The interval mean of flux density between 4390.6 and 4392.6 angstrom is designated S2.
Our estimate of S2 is 25.4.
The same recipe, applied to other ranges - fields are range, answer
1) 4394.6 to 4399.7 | 25.5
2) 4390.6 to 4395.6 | 25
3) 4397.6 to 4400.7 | 26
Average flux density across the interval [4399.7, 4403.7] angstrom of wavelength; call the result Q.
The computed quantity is 23.9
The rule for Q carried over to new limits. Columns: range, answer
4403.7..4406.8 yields 23.7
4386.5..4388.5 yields 24.9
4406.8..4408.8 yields 24.7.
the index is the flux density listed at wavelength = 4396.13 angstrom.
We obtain 24.89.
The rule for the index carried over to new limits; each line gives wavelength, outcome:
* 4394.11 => 24.99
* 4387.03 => 24.27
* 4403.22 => 22.55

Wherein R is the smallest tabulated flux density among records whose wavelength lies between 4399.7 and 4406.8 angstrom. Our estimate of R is 22.55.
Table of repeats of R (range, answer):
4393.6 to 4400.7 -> 24.88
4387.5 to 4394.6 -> 24.7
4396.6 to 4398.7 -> 25.29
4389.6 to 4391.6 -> 26.05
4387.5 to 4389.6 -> 25.55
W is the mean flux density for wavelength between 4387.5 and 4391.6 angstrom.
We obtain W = 26.3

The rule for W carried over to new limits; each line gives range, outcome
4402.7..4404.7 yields 22.7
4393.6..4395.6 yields 24.9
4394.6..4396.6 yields 24.9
